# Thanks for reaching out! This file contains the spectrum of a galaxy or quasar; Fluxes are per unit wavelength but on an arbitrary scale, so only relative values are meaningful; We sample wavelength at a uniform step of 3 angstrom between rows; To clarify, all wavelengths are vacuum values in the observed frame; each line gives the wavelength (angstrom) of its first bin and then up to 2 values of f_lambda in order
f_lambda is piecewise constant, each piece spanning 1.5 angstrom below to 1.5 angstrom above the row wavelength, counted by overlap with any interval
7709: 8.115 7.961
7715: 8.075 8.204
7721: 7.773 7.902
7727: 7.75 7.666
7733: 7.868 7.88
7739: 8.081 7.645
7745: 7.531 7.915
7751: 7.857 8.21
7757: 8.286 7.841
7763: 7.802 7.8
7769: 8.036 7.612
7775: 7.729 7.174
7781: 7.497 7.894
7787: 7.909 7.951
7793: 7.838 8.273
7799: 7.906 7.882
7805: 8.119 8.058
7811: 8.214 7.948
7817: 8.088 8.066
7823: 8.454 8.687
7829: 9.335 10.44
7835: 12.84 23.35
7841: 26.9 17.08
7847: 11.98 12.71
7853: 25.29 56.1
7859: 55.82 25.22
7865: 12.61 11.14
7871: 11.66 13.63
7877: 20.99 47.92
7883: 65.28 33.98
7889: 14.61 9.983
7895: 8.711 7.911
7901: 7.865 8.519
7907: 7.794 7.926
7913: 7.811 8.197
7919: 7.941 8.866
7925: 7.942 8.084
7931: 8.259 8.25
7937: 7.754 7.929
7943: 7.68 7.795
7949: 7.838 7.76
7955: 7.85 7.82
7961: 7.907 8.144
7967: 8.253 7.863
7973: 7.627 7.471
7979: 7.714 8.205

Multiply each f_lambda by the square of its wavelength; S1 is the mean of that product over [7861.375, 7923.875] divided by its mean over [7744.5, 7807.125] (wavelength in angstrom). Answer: 2.15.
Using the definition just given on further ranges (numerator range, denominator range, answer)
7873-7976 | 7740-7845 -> 1.35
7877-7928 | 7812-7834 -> 1.88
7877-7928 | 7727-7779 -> 2.15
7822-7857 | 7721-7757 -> 2.38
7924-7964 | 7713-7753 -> 1.06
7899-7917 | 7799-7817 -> 1.02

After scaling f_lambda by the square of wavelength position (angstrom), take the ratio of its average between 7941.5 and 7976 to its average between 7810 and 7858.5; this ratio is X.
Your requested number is 0.48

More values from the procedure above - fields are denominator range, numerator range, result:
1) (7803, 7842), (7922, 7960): 0.73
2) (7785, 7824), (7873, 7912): 2.48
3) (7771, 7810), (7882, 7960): 1.47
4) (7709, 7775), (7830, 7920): 2.59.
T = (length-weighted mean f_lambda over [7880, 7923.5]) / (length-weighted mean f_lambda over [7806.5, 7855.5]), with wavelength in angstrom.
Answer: 1.1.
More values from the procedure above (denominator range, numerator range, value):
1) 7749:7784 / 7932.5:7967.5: 1.01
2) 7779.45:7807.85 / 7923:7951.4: 1.00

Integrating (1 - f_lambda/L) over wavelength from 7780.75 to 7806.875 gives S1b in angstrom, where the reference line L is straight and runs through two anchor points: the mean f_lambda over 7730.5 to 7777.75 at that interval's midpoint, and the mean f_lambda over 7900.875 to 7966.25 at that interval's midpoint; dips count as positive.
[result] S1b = -0.19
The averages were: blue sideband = 7.85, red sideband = 8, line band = 7.94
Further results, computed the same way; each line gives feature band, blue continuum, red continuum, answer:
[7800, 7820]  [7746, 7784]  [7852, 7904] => 8.9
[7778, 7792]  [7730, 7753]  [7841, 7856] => 5.9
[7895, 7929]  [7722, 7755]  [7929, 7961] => -0.9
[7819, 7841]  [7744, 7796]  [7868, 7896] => 5.8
